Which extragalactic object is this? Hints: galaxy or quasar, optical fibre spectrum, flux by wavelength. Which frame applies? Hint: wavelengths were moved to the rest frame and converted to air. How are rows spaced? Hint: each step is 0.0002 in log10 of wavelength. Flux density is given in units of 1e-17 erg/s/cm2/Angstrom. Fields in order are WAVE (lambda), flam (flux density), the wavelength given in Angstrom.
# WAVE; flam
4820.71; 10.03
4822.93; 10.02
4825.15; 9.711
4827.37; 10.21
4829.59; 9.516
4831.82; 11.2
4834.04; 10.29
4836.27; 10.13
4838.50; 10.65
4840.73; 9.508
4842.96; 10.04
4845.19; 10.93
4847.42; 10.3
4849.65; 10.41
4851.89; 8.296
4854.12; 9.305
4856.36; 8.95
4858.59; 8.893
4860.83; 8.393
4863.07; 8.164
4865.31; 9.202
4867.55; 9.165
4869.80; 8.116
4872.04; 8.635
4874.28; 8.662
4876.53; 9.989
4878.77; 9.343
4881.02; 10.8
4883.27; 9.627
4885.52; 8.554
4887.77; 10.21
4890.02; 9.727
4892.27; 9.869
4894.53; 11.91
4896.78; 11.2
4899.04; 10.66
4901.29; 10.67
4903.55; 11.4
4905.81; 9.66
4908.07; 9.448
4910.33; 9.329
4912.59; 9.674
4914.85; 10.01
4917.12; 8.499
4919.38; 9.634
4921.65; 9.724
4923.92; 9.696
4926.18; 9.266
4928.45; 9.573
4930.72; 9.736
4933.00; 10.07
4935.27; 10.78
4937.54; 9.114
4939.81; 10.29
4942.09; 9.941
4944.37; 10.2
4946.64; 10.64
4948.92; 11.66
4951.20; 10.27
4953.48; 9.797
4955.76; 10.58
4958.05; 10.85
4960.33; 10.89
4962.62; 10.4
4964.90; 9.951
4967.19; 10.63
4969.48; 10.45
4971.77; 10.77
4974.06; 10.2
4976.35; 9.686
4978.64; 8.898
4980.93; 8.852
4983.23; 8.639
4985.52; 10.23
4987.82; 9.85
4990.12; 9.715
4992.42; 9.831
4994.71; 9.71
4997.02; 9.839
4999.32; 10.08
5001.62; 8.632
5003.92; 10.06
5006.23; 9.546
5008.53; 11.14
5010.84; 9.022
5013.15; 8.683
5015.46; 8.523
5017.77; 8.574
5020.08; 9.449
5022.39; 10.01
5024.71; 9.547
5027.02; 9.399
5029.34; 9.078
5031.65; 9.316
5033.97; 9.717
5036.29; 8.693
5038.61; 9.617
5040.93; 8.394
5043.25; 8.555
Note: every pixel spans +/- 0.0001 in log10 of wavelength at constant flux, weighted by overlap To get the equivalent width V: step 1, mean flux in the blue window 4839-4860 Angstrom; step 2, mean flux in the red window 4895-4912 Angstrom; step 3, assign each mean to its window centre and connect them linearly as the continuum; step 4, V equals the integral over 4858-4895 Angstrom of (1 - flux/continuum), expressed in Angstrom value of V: 2.5 Angstrom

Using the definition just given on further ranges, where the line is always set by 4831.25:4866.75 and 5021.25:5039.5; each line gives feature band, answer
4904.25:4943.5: -0.6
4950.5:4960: -0.9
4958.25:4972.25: -1.5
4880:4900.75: -1.5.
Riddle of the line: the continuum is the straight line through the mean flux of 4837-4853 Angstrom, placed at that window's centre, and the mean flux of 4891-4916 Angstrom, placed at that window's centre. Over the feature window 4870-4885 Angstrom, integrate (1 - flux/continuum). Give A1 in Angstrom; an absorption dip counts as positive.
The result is 1.2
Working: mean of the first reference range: 10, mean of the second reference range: 10.3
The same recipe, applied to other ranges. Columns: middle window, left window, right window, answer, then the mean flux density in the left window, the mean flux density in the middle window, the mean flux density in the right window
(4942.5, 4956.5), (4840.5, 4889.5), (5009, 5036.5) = -1.8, 9.34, 10.5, 9.23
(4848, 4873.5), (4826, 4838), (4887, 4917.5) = 3.4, 10.3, 8.89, 10.2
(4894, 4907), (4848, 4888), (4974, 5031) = -2.3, 9.14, 10.9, 9.47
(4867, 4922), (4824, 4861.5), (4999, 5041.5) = -0.6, 9.83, 9.79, 9.34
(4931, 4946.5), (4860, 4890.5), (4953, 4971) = 0.1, 9.18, 10.1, 10.5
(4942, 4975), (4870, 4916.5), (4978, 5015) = -2.8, 9.92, 10.5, 9.54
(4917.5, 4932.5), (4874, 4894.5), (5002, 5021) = 0.1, 9.8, 9.57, 9.34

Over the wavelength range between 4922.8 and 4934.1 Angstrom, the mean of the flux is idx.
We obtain 9.67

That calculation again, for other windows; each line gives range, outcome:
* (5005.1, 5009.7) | 10.3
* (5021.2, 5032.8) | 9.47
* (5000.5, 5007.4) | 9.43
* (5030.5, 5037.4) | 9.24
